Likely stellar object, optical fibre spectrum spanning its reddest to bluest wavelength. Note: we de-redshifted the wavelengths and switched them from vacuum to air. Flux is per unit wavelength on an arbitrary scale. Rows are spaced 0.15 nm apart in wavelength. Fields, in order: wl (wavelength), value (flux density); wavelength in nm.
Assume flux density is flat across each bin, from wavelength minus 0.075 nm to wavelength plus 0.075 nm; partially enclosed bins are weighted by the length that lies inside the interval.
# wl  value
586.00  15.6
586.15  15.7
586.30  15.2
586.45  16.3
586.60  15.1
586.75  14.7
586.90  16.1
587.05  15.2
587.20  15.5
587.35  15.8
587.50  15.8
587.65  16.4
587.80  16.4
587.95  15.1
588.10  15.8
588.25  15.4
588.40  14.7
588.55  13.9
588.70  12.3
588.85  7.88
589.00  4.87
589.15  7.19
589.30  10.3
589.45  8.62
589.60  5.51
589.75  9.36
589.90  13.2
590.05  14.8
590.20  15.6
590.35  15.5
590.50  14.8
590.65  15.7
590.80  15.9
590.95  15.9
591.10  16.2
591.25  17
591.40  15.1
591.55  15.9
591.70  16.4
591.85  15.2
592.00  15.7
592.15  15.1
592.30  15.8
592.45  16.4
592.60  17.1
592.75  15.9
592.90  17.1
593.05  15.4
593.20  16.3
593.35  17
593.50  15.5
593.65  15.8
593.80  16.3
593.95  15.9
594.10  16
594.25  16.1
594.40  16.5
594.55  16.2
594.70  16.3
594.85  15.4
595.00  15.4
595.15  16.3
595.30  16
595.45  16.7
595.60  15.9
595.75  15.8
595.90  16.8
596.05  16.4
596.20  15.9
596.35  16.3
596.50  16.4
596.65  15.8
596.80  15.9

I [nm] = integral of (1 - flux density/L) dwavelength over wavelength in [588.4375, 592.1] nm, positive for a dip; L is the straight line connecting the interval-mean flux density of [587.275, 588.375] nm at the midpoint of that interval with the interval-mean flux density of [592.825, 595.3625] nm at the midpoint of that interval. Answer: 0.65 nm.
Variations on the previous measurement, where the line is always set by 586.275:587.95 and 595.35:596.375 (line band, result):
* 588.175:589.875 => 0.61 nm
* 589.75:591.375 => 0.07 nm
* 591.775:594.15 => 0.00 nm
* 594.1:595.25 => 0.01 nm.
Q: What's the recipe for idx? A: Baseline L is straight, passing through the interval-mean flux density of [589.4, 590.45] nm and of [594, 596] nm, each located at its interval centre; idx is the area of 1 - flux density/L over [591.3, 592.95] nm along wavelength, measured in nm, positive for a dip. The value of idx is -0.27 nm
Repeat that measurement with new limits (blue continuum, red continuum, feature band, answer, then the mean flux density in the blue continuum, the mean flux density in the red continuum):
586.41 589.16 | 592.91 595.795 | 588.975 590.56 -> 0.395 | 14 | 16.1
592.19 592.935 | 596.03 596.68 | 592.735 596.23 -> 0.029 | 16.4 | 16.2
